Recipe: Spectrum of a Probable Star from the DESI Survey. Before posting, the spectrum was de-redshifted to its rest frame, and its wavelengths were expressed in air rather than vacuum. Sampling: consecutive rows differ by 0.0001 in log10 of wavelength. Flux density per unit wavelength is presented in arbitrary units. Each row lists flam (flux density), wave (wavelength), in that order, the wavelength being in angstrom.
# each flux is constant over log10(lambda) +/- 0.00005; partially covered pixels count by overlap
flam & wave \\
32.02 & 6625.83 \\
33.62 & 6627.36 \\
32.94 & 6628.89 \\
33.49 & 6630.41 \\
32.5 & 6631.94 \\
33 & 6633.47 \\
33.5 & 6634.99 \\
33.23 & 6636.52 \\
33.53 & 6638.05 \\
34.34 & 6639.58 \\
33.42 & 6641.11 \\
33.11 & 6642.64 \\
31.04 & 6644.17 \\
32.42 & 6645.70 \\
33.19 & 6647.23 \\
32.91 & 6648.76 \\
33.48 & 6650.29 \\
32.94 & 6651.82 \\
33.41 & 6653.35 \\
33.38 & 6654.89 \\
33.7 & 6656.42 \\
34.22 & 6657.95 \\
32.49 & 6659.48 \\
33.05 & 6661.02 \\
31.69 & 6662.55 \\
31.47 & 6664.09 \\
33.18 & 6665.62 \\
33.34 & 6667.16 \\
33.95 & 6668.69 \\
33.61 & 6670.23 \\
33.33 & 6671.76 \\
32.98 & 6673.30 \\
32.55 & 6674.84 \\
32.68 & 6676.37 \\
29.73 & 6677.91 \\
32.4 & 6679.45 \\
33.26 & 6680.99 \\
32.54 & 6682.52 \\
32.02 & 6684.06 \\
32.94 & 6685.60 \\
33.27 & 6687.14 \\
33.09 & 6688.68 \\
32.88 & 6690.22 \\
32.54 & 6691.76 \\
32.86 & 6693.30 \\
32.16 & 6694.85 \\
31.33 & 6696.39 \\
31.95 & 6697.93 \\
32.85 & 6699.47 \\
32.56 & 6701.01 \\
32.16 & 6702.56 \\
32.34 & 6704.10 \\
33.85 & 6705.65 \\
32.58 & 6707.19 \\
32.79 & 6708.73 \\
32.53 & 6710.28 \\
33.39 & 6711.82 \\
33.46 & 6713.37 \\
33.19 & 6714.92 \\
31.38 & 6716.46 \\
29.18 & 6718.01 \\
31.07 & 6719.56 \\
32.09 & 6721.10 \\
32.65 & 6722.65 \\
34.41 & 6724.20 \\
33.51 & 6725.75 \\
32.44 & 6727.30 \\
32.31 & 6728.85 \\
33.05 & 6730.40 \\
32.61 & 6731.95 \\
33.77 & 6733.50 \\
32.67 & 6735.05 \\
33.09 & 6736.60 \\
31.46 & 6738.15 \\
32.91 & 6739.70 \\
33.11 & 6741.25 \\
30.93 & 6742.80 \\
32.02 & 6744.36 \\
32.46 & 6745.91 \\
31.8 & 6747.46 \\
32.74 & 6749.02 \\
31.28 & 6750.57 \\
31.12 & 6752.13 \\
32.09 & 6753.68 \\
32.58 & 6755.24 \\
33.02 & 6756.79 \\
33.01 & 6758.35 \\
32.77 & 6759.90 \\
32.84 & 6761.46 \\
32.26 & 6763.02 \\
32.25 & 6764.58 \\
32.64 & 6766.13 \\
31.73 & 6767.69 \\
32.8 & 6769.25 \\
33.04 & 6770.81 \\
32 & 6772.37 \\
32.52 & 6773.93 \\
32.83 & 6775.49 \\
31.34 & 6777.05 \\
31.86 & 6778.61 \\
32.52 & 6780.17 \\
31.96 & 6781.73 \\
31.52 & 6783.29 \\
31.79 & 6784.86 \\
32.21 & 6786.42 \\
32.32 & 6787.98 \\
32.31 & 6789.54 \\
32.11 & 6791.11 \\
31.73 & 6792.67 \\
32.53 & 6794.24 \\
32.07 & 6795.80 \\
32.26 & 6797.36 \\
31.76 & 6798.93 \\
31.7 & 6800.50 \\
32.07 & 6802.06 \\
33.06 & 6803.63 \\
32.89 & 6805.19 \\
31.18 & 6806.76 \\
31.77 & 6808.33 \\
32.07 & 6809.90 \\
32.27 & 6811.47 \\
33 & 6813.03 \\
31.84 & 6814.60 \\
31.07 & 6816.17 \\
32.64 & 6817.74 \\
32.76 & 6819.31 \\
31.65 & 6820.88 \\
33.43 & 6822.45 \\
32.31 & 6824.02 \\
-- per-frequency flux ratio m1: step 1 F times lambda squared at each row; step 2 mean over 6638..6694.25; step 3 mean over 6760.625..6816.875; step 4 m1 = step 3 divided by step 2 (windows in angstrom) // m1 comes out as 1.01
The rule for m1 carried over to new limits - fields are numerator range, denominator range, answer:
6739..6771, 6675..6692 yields 1.02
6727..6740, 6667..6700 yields 1.02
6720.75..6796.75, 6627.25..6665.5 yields 1.01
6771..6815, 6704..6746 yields 1.01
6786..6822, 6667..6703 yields 1.02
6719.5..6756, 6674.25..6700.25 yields 1.02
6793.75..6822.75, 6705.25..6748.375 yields 1.01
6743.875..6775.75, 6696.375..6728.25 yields 1.01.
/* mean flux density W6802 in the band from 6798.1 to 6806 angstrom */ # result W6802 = 32.3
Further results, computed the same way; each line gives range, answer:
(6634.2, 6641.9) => 33.6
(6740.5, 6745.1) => 32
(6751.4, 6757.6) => 32.2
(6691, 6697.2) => 32.2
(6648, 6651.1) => 33.2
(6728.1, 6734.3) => 32.9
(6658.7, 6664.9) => 32.2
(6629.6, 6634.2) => 33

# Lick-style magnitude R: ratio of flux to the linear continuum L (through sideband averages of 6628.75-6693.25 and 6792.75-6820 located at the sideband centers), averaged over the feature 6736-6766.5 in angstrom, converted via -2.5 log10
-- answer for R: 0.00 mag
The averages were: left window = 32.9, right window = 32.2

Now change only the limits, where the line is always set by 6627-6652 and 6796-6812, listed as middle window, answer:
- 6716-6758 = 0.01 mag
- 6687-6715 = 0.00 mag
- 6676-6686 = 0.02 mag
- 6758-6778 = 0.00 mag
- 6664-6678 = 0.00 mag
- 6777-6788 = 0.01 mag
